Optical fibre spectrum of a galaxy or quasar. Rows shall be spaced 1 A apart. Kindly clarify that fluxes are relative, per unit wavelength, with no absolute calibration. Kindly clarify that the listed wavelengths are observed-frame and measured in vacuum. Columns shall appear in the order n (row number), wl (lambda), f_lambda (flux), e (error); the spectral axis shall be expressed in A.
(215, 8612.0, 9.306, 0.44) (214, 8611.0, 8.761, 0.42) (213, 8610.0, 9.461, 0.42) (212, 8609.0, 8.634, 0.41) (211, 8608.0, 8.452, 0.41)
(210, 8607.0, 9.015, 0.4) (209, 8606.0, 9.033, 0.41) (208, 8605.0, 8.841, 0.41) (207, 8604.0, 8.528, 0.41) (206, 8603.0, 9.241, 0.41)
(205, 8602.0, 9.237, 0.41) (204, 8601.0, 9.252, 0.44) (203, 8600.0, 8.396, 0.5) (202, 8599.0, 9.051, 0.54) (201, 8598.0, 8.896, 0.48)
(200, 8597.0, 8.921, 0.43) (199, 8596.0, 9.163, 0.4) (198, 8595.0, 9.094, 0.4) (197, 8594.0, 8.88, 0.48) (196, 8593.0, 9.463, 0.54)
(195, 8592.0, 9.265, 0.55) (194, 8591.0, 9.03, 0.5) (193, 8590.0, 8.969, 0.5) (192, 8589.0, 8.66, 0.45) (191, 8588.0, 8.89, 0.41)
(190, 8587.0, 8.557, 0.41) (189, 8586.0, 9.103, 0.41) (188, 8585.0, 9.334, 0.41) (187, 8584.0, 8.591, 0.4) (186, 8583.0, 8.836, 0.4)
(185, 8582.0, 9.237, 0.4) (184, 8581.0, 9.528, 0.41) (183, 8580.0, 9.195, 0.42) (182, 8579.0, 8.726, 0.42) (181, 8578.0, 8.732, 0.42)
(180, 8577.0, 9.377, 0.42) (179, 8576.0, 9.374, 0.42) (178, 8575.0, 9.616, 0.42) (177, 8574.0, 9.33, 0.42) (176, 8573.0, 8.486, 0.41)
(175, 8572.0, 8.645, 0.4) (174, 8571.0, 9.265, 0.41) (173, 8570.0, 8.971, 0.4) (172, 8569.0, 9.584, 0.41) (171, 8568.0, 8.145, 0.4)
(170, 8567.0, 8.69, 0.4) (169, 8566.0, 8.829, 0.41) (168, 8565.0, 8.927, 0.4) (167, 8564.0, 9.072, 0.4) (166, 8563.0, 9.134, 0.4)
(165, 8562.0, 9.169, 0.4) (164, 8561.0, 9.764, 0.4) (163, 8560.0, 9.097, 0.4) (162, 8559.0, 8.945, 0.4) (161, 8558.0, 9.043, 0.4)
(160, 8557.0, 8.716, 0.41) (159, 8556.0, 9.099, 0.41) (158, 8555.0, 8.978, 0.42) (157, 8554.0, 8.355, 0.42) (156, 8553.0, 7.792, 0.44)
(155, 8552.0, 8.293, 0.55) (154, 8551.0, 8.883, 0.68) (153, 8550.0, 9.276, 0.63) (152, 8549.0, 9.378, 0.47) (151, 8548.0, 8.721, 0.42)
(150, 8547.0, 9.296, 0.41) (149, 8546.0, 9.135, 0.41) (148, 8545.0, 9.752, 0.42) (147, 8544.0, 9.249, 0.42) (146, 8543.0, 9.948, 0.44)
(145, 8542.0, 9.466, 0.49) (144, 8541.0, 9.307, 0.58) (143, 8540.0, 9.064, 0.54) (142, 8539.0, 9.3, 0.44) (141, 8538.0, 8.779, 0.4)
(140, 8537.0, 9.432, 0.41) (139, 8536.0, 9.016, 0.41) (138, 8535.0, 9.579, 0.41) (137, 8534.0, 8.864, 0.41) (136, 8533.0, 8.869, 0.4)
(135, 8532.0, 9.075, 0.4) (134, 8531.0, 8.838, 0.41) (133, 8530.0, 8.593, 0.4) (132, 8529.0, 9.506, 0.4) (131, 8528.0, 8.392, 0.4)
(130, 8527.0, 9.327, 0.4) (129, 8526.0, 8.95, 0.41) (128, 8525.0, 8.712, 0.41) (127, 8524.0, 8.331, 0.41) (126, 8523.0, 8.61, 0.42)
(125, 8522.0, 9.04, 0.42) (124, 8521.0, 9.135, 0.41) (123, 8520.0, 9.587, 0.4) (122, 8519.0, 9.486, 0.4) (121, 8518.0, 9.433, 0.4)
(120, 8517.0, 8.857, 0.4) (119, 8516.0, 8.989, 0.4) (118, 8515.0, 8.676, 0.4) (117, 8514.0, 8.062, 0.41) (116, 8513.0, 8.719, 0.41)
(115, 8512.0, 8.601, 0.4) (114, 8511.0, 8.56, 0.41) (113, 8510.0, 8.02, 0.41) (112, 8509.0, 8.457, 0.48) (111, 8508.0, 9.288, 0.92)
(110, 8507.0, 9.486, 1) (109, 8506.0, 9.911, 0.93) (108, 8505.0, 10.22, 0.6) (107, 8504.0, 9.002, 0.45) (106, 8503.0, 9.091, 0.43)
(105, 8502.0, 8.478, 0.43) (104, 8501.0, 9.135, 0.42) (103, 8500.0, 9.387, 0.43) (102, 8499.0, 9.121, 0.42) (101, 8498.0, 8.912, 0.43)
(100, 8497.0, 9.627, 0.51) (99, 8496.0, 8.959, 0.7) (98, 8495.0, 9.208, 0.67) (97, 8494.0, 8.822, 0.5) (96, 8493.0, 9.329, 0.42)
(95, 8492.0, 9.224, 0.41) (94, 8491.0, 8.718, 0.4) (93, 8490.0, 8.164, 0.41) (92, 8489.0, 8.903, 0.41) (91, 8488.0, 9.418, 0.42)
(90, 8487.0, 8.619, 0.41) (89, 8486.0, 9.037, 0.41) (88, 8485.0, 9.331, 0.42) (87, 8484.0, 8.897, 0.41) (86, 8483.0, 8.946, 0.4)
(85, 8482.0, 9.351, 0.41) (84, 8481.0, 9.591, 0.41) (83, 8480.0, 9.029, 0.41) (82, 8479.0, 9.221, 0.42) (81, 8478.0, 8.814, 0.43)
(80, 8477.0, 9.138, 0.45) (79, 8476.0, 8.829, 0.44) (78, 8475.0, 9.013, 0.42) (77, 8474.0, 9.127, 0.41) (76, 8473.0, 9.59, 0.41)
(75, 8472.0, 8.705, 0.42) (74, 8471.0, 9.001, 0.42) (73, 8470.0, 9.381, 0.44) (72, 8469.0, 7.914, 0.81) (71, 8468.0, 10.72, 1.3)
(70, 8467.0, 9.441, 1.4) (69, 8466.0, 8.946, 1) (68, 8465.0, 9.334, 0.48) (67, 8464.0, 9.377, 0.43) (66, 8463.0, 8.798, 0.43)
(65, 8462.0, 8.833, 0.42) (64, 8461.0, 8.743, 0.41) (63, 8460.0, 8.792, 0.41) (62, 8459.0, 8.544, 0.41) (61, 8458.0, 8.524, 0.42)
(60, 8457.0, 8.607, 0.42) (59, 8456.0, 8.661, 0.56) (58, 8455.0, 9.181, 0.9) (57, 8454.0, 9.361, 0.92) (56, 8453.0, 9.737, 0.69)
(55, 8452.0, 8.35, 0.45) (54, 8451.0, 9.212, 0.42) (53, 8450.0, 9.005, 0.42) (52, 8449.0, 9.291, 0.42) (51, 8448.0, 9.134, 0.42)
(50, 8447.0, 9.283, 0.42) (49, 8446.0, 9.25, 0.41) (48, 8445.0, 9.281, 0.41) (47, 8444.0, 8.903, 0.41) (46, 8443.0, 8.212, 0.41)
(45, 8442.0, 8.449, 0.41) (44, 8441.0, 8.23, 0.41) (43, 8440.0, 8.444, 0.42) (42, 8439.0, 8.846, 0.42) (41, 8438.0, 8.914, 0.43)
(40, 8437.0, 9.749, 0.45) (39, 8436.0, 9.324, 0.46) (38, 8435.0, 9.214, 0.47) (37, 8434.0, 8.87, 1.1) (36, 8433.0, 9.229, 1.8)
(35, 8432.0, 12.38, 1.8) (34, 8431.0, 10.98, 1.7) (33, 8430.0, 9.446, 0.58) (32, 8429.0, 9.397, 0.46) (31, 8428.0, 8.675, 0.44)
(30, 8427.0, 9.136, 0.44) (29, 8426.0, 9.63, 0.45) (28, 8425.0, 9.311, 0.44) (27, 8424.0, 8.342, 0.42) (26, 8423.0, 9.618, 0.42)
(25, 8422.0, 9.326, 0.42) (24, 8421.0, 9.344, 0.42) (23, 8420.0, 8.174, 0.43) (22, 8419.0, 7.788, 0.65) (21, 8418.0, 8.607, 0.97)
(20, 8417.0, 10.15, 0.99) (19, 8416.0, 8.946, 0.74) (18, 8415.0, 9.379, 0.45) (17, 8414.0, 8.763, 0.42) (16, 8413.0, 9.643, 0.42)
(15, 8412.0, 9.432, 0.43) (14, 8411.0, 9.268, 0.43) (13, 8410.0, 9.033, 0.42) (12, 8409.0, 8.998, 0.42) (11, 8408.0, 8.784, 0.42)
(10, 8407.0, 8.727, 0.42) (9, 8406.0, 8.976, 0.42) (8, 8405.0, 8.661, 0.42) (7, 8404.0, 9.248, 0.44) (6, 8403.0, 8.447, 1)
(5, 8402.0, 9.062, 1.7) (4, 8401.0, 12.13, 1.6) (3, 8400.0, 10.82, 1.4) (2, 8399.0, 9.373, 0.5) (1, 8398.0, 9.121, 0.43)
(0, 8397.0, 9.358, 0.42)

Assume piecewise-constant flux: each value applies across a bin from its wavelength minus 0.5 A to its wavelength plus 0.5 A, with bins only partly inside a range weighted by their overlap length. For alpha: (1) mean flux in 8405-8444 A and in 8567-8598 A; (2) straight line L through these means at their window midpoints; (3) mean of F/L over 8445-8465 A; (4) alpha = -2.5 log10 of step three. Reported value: 0.01 mag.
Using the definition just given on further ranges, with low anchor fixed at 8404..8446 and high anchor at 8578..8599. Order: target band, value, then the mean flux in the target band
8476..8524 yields 0.007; 9.02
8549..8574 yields 0.016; 8.9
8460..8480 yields 0.001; 9.09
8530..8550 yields -0.018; 9.2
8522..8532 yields 0.028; 8.83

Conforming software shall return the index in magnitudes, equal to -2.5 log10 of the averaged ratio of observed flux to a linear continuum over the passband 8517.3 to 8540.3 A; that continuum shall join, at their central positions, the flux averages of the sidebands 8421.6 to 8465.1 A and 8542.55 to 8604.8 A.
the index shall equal 0.00 mag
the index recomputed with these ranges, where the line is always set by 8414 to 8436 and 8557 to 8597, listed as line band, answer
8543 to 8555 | 0.01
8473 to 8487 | 0.01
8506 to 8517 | 0.05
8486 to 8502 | 0.02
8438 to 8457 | 0.04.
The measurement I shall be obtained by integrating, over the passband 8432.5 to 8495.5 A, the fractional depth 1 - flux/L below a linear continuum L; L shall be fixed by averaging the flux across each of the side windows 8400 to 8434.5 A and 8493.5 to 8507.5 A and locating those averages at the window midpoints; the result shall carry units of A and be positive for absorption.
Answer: 1.73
